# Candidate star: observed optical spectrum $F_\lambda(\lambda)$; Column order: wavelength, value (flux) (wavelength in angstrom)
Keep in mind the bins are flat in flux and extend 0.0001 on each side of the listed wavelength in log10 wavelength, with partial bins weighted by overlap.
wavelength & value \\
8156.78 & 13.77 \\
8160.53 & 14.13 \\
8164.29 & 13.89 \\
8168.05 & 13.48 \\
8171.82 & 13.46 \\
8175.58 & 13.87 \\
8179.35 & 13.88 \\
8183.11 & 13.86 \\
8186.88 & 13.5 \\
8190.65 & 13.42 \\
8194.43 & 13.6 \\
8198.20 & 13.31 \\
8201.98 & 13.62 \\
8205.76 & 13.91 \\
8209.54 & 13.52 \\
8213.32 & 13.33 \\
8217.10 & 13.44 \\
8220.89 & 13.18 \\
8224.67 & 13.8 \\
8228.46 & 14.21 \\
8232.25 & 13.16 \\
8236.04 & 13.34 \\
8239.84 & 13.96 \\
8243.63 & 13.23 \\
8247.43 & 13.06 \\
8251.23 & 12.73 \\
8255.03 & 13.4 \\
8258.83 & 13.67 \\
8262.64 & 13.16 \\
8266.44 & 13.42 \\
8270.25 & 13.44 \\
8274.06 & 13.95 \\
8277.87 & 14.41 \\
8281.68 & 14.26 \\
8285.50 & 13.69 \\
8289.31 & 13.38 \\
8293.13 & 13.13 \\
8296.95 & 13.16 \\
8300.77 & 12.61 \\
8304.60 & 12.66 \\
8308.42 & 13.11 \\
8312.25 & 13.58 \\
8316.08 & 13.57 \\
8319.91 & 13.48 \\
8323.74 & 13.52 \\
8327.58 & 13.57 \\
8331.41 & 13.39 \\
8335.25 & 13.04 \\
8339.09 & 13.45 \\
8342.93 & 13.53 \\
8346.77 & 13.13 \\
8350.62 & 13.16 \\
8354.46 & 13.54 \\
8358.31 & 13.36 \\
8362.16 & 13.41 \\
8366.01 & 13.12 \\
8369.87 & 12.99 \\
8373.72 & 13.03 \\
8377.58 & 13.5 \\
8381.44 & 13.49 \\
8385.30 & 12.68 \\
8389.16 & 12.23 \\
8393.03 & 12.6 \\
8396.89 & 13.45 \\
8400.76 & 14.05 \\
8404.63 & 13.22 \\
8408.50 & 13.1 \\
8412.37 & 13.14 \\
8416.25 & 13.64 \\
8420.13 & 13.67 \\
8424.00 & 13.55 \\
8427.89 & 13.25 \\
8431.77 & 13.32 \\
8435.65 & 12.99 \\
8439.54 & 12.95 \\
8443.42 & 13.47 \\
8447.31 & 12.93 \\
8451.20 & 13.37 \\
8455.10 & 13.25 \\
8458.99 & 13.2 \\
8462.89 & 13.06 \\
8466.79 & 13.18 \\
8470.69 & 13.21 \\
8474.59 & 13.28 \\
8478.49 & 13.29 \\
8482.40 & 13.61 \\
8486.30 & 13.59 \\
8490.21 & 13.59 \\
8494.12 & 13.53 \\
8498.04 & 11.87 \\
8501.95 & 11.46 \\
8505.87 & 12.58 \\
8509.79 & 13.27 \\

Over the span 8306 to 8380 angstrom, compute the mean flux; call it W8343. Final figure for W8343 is 13.3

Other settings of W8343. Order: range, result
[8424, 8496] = 13.3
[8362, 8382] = 13.2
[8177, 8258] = 13.5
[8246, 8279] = 13.5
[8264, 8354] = 13.4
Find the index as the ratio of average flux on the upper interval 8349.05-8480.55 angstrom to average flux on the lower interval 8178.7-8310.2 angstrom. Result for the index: 0.98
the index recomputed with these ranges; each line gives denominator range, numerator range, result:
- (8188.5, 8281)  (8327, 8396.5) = 0.97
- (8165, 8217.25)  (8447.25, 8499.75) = 0.97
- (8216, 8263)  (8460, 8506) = 0.97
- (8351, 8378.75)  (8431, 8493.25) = 1.00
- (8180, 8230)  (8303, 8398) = 0.97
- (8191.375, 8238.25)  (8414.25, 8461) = 0.98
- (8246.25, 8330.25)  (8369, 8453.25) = 0.99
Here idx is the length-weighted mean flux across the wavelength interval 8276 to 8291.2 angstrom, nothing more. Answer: 13.9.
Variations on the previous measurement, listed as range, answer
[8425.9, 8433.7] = 13.3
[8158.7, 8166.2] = 14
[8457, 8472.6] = 13.2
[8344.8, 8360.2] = 13.3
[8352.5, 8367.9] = 13.4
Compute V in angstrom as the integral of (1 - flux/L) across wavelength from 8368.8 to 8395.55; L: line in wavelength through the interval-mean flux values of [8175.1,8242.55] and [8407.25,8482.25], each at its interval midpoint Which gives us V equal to 0.8 angstrom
